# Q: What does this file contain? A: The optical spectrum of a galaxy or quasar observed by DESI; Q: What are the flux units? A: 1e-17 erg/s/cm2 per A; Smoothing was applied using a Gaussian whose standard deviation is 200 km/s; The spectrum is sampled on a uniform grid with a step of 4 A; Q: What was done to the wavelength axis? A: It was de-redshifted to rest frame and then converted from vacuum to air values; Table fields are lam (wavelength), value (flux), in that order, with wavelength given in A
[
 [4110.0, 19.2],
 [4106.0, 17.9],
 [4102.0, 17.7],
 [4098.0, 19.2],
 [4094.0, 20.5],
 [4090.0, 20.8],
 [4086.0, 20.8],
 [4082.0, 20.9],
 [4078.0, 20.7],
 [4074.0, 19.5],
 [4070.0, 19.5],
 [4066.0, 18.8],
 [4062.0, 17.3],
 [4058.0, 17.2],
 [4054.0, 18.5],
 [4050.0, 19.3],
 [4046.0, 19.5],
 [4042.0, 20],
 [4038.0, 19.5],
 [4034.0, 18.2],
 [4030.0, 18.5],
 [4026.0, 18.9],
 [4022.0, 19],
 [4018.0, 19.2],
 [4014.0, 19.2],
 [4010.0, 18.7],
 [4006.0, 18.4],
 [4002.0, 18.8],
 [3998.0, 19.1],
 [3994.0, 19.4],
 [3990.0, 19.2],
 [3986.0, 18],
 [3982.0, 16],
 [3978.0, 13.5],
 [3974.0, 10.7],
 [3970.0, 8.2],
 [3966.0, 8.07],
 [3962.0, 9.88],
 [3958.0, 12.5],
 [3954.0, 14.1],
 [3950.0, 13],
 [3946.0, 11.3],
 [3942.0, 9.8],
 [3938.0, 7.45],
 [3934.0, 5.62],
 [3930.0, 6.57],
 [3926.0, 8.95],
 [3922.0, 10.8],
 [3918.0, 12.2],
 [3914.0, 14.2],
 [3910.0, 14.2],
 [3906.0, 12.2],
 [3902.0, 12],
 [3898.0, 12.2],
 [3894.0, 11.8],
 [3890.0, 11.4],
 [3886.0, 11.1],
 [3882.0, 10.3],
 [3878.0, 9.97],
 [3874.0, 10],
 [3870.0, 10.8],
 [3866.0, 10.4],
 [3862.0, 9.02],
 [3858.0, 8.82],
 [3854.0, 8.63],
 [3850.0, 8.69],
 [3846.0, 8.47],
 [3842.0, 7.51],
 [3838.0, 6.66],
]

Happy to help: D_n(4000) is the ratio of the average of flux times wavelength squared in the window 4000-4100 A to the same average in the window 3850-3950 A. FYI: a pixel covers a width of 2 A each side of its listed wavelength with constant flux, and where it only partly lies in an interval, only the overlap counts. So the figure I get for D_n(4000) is 1.99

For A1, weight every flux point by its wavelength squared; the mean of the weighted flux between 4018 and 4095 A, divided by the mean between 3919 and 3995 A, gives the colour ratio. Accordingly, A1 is 1.74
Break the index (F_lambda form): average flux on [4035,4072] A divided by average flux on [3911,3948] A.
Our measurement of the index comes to 1.93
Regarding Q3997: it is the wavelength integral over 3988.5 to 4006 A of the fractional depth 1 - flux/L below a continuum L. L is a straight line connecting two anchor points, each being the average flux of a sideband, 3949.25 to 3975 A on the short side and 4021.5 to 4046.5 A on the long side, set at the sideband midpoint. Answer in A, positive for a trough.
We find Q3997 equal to -5.0 A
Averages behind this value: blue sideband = 10.8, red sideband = 19.1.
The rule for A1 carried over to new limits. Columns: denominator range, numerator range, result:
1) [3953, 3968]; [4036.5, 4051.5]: 1.87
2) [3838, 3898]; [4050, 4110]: 2.19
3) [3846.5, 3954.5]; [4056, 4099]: 2.04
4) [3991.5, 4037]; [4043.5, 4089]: 1.05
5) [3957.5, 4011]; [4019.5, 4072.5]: 1.29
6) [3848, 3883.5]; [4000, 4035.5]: 2.11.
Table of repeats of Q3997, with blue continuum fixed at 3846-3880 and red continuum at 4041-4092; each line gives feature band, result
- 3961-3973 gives 4.8 A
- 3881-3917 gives -3.0 A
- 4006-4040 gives -3.1 A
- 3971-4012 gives -2.9 A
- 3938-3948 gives 2.6 A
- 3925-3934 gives 3.9 A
